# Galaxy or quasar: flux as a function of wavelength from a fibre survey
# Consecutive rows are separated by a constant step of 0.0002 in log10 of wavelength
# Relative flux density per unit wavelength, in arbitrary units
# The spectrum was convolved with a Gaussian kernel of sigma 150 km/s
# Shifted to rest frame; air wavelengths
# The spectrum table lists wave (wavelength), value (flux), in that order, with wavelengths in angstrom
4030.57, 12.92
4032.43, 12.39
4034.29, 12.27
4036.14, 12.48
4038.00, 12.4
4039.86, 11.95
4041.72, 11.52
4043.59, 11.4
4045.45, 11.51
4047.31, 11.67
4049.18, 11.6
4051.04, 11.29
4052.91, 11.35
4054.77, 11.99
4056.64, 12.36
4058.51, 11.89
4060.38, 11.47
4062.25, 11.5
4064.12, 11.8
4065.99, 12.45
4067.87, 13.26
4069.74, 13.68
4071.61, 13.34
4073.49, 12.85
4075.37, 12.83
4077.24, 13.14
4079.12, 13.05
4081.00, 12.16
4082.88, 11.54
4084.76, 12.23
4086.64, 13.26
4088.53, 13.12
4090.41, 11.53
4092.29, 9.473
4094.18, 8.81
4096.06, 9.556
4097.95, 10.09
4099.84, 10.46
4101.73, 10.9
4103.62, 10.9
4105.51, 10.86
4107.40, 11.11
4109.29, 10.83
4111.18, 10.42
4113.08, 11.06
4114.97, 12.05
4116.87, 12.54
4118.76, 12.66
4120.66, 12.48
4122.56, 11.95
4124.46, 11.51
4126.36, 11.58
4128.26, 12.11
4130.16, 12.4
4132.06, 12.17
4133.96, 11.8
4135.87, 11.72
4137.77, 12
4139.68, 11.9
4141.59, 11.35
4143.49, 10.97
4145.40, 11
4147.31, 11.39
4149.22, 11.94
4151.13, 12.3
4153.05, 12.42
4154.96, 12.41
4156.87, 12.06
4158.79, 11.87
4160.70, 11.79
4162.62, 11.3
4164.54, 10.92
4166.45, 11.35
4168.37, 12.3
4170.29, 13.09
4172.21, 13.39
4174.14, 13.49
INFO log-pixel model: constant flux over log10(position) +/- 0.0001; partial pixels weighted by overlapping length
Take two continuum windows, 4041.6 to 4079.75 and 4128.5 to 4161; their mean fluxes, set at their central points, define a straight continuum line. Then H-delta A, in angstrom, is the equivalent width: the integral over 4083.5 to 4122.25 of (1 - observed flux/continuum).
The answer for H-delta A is 2.6 angstrom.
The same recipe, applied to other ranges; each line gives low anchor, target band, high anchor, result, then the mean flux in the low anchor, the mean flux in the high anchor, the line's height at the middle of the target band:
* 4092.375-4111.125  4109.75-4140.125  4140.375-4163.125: -2.4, 10.4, 11.7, 11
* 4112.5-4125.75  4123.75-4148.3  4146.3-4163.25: 0.6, 12.1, 11.9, 12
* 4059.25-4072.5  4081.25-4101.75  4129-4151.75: 2.0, 12.5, 11.7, 12.2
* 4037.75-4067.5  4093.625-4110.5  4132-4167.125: 1.9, 11.8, 11.7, 11.7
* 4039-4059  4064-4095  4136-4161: -1.5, 11.7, 11.8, 11.7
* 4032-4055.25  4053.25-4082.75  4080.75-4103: -2.7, 11.8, 11.1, 11.4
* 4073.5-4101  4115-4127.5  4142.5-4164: -0.5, 11.6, 11.8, 11.7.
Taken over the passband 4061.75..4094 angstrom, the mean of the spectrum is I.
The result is 12.3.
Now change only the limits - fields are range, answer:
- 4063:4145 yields 11.8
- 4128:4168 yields 11.8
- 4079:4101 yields 11.2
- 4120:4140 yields 12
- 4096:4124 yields 11.2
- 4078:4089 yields 12.5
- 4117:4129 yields 12.1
